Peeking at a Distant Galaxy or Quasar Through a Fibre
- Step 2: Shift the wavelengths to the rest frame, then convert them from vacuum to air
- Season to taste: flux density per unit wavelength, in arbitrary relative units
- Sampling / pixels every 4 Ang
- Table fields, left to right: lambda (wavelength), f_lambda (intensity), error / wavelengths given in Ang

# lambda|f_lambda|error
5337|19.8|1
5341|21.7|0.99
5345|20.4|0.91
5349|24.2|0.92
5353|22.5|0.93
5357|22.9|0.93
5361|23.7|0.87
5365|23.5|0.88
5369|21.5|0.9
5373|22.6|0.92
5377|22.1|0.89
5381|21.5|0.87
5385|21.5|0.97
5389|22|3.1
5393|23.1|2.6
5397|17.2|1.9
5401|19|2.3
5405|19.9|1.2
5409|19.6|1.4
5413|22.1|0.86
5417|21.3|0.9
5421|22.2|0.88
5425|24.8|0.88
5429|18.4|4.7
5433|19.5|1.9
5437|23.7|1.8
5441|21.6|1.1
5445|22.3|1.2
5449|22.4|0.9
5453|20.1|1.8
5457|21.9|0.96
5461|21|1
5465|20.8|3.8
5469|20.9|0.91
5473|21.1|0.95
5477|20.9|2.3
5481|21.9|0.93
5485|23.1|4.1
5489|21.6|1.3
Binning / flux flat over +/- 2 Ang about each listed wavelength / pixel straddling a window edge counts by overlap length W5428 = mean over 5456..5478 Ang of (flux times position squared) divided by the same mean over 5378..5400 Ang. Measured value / 1.03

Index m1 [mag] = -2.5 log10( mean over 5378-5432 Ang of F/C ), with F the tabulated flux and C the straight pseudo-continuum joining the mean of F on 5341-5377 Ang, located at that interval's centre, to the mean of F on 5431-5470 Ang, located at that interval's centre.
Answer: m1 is 0.052 mag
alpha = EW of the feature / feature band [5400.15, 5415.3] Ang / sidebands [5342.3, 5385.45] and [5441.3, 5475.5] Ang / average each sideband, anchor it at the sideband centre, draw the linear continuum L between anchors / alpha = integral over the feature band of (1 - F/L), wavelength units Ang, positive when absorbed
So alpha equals 1.14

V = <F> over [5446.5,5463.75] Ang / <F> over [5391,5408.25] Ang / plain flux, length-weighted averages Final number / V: 1.08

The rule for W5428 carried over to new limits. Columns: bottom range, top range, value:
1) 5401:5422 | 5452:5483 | 1.04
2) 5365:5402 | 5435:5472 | 1.04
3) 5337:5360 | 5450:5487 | 1.01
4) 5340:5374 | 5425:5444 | 0.97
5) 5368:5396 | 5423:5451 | 1.02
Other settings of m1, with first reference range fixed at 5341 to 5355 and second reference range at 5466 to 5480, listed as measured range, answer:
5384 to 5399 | 0.05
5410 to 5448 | -0.01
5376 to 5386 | 0.01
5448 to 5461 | -0.01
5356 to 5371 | -0.04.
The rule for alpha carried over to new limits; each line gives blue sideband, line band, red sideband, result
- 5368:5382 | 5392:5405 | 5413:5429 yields 1.5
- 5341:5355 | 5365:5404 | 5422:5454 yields 1.4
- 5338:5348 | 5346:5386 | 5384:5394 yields -1.6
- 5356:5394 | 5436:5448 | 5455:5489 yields -0.4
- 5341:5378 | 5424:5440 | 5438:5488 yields 0.3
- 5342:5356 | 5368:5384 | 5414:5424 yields 0.2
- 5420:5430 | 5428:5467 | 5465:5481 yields 0.7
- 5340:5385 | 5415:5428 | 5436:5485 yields -0.3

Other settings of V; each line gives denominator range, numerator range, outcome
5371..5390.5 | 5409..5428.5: 1.00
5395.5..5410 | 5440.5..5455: 1.14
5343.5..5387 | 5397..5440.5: 0.93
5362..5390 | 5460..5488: 0.97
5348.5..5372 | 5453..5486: 0.93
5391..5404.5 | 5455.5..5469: 1.07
